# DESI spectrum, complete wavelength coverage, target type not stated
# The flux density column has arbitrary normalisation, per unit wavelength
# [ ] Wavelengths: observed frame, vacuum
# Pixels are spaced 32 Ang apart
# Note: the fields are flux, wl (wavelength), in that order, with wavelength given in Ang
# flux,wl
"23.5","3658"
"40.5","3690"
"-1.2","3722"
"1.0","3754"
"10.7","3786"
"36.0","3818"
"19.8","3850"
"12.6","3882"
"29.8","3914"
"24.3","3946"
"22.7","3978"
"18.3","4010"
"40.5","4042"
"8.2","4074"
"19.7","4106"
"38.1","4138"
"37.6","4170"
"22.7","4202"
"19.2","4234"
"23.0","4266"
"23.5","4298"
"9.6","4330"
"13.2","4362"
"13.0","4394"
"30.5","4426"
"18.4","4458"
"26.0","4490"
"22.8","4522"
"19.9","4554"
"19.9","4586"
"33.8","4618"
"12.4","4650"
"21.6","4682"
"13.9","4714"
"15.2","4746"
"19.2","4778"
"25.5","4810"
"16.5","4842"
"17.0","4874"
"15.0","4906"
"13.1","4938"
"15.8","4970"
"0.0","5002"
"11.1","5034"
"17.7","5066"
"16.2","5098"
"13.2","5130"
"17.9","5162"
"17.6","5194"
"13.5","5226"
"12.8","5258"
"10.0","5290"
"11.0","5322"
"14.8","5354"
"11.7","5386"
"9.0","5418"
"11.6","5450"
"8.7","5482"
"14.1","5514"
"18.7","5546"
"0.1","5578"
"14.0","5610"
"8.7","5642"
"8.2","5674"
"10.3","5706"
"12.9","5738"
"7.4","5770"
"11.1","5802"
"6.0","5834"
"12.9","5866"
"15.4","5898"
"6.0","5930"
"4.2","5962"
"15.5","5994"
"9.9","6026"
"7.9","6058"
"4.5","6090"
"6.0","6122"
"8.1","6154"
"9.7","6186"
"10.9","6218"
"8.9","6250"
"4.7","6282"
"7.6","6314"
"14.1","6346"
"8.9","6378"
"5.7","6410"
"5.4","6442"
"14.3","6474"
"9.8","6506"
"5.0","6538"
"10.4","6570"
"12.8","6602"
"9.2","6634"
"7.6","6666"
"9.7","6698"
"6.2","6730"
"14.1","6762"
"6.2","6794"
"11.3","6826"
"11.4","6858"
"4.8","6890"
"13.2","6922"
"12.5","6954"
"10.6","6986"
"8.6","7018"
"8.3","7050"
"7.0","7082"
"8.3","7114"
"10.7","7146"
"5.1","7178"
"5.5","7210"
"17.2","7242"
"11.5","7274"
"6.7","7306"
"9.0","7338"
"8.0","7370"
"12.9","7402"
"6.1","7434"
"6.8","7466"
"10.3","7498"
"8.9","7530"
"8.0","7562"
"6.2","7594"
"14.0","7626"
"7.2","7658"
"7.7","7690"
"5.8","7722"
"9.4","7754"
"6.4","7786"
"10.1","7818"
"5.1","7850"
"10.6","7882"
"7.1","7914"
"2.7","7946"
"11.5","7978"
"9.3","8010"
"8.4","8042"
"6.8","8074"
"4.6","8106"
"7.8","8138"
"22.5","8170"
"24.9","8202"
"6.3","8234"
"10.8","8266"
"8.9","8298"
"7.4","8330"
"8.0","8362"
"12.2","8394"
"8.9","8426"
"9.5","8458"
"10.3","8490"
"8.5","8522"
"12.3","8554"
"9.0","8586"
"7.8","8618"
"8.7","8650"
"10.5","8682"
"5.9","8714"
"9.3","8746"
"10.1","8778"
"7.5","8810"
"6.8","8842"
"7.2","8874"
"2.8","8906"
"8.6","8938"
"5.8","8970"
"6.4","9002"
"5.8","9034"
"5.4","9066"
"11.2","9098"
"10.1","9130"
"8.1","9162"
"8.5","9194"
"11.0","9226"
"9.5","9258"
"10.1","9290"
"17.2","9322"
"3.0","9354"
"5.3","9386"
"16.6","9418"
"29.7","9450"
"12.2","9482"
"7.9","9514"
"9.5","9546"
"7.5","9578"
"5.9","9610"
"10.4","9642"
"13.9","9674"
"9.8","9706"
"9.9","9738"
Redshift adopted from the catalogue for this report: 1.195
